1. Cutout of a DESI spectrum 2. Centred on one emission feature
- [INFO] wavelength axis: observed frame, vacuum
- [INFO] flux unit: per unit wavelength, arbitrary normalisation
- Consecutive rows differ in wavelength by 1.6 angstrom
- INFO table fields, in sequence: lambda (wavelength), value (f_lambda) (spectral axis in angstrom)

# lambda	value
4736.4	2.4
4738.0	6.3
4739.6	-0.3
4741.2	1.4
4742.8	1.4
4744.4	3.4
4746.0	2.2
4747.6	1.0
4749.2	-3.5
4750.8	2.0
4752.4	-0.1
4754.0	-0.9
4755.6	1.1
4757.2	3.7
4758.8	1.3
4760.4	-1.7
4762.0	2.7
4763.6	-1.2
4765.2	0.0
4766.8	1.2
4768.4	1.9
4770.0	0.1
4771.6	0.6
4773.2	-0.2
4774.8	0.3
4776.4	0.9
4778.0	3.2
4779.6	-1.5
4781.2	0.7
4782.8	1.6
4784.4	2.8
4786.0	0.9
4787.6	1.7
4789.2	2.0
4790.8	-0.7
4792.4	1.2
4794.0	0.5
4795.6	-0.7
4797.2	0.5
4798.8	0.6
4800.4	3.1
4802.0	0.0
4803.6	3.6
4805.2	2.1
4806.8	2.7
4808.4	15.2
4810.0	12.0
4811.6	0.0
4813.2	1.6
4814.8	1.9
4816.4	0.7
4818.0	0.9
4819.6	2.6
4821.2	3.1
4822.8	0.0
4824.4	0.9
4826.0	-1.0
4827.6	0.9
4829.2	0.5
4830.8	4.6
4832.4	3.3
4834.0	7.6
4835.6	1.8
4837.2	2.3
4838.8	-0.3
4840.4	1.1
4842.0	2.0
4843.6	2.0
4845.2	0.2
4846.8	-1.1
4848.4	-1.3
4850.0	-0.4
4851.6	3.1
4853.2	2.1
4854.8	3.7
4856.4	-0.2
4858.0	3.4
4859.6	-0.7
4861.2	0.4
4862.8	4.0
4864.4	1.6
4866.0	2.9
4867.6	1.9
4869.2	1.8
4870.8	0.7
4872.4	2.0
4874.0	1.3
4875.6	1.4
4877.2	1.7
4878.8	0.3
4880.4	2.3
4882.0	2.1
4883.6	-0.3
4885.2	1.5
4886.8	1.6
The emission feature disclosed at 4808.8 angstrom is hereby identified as H-gamma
